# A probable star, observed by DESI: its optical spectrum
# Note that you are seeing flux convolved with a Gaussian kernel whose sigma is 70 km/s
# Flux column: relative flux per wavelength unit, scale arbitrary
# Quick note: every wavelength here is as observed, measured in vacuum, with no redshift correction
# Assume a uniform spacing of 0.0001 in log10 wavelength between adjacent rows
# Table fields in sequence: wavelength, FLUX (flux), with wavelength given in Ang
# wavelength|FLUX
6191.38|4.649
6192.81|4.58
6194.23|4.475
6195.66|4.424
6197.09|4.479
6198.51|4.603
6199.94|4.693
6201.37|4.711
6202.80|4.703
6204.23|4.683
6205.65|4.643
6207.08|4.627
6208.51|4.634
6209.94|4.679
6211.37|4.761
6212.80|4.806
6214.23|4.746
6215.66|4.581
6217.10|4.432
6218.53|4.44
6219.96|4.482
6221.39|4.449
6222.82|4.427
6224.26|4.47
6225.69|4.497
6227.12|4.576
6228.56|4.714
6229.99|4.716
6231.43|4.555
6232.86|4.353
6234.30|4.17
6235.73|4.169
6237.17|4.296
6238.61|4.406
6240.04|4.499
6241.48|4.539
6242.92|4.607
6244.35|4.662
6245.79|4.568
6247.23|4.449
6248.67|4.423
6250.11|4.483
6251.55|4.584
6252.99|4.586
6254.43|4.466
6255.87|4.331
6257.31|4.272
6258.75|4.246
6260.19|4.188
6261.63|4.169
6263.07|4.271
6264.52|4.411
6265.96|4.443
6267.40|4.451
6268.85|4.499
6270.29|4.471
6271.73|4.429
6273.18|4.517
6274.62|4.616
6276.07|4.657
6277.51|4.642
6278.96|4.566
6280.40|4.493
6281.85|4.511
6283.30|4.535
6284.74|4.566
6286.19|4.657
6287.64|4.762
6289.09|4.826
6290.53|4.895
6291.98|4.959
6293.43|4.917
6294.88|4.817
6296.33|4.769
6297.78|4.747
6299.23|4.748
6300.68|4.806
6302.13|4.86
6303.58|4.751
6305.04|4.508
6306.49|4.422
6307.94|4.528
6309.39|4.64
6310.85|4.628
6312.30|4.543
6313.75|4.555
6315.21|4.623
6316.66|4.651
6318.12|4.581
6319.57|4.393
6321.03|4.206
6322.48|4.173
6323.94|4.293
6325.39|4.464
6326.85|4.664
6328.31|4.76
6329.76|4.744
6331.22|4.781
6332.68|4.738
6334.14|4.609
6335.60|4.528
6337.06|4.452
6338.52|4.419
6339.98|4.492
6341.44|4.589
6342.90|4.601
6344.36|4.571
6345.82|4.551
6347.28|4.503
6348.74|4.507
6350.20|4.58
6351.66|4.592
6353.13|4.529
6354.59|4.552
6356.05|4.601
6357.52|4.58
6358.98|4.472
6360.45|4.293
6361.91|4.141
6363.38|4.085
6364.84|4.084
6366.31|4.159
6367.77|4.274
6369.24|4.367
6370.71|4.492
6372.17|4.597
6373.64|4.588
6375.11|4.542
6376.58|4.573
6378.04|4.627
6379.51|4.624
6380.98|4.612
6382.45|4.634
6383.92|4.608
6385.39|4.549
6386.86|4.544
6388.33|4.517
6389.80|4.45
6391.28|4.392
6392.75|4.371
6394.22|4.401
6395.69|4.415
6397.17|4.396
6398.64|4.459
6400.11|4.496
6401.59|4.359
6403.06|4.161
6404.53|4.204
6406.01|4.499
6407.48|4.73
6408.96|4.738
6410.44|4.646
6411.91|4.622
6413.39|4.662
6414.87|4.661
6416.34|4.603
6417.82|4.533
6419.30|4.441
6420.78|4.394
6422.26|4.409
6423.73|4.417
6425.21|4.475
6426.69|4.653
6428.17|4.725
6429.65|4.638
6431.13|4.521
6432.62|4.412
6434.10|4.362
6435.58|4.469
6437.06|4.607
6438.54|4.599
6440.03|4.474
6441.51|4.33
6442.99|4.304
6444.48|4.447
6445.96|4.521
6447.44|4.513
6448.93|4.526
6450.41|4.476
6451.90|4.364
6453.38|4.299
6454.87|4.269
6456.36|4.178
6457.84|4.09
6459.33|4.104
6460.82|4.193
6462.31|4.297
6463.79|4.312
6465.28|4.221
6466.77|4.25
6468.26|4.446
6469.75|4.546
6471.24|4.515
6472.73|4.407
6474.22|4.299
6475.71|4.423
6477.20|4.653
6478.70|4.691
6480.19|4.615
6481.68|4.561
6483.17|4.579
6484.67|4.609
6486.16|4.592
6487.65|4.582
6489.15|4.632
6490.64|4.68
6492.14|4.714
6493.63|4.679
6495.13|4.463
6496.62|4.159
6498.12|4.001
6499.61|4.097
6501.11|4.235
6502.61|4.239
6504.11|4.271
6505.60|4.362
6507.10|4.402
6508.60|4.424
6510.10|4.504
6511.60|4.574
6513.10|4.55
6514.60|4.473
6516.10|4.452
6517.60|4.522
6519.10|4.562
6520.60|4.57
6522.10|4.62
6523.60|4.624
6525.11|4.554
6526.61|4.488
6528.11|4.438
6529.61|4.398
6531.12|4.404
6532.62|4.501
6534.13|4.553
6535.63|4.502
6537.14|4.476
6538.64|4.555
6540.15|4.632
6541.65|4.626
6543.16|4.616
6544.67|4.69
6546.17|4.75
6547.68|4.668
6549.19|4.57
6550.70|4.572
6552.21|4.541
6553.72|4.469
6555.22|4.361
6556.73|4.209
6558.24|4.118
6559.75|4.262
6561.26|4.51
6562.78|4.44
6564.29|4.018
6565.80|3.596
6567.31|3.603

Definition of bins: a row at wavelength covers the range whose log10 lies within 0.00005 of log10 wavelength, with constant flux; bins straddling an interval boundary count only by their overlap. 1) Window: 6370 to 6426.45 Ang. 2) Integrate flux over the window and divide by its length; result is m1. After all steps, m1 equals 4.51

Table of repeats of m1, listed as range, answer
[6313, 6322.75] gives 4.47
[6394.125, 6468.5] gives 4.44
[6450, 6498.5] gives 4.42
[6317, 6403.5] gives 4.48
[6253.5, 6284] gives 4.44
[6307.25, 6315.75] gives 4.58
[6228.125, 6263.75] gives 4.43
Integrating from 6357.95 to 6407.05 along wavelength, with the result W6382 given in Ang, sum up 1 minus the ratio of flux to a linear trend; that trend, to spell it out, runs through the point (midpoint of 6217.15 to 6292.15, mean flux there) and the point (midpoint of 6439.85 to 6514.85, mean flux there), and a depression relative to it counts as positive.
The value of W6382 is 0.2 Ang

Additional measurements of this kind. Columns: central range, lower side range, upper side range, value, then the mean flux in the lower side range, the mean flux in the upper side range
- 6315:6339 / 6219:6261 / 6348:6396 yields -0.4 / 4.45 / 4.47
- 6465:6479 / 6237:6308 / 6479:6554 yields 0.2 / 4.56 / 4.51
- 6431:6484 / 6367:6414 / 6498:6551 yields 1.0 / 4.5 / 4.49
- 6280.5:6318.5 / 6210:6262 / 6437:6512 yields -1.9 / 4.48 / 4.42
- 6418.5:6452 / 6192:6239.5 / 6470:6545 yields 0.2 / 4.54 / 4.49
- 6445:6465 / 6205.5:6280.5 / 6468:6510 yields 0.7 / 4.49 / 4.46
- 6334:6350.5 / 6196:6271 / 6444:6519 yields -0.2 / 4.5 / 4.42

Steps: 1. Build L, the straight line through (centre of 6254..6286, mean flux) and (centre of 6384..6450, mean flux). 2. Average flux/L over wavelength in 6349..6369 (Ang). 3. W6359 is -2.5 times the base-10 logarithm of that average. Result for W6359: 0.02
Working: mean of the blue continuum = 4.45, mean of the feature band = 4.38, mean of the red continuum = 4.49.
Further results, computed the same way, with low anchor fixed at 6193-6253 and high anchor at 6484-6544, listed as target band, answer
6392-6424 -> 0.00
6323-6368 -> 0.01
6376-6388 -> -0.02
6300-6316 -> -0.02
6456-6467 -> 0.07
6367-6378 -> 0.00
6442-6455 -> 0.02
